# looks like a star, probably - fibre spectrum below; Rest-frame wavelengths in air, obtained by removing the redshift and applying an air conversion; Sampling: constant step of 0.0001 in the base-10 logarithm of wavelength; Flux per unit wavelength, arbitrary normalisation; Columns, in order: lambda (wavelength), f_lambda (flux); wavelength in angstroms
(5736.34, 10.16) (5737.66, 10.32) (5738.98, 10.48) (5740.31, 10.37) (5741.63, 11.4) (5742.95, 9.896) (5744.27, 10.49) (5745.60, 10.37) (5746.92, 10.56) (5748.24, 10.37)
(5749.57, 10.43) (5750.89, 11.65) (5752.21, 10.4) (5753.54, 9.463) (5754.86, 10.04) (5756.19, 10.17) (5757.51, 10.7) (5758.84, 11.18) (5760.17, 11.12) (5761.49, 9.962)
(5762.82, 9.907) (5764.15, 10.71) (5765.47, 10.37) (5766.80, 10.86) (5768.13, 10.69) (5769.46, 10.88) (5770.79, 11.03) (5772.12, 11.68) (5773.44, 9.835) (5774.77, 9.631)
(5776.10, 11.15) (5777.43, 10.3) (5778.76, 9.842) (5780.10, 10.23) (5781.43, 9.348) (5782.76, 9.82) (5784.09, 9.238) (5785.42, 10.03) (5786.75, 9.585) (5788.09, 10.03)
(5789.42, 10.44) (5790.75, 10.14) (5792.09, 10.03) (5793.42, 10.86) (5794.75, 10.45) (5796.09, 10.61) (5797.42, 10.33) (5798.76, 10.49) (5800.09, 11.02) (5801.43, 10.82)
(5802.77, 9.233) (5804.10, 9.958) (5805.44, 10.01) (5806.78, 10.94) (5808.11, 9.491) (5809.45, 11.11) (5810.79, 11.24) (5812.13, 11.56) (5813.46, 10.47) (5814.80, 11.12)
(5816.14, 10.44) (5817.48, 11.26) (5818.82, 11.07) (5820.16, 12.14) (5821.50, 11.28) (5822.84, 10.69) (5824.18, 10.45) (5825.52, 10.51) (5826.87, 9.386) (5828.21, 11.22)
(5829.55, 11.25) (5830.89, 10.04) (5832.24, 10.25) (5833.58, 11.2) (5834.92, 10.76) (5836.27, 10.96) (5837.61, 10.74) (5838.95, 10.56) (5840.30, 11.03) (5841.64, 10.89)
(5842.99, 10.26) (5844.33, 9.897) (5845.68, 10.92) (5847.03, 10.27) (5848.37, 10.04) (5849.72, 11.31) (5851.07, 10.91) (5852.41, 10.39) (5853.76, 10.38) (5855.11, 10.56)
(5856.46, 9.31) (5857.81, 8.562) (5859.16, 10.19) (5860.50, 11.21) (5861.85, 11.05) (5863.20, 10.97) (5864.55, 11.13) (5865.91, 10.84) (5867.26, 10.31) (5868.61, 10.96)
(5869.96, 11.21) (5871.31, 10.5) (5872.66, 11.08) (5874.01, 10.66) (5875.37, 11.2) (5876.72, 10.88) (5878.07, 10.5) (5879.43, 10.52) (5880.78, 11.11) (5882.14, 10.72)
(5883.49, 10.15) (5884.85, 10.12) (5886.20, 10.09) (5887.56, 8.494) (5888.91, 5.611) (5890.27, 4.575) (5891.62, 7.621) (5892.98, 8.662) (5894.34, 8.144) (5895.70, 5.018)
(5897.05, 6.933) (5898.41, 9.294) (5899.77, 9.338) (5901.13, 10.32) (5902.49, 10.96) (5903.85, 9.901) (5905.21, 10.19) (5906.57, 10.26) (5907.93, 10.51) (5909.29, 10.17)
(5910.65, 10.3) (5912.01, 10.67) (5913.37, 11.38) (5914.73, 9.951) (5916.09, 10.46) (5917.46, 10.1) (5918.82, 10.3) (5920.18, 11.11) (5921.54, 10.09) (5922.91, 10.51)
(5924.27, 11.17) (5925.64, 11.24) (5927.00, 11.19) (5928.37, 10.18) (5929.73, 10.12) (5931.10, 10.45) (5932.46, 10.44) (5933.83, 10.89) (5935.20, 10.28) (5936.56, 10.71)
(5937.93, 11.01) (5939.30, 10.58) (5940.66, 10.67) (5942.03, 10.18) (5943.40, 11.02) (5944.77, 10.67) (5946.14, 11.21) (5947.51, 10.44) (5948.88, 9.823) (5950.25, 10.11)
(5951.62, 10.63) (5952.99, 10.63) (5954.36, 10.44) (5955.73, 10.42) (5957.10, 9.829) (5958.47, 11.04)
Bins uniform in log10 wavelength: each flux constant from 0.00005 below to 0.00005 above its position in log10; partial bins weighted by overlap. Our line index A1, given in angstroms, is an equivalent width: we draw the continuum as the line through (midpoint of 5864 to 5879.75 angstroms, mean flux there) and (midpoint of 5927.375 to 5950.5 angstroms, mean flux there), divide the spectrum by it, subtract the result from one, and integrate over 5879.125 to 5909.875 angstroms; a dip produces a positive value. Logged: 4.8 angstroms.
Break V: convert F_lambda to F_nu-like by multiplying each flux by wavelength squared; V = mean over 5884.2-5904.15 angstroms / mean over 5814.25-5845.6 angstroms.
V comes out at 0.8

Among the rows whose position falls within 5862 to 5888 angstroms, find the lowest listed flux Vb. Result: 8.494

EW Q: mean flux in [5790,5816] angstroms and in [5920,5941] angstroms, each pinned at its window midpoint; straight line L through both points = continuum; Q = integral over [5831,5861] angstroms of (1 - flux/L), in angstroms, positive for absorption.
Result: 0.3 angstroms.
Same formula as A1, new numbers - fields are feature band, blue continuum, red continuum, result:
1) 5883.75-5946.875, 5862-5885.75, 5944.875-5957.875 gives 4.2 angstroms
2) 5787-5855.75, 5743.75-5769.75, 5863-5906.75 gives -3.8 angstroms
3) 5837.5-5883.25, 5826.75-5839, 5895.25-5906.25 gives -2.6 angstroms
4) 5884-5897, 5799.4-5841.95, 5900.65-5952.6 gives 3.7 angstroms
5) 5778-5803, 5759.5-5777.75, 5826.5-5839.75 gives 1.1 angstroms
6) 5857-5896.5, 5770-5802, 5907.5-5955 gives 2.8 angstroms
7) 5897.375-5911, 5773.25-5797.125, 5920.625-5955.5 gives 0.6 angstroms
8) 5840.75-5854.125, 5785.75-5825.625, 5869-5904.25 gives -0.8 angstroms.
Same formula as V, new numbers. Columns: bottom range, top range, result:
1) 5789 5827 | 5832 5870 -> 1.01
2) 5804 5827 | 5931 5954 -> 1.02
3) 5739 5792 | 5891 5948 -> 1.03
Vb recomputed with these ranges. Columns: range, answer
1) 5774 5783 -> 9.348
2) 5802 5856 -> 9.233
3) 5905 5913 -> 10.17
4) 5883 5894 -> 4.575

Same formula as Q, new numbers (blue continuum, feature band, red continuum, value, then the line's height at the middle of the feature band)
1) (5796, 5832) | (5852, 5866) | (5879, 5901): -1.5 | 9.41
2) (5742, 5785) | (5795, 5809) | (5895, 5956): 0.1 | 10.4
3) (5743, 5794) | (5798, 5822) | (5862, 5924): -1.3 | 10.2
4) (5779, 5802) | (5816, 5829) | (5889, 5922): -1.2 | 9.96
